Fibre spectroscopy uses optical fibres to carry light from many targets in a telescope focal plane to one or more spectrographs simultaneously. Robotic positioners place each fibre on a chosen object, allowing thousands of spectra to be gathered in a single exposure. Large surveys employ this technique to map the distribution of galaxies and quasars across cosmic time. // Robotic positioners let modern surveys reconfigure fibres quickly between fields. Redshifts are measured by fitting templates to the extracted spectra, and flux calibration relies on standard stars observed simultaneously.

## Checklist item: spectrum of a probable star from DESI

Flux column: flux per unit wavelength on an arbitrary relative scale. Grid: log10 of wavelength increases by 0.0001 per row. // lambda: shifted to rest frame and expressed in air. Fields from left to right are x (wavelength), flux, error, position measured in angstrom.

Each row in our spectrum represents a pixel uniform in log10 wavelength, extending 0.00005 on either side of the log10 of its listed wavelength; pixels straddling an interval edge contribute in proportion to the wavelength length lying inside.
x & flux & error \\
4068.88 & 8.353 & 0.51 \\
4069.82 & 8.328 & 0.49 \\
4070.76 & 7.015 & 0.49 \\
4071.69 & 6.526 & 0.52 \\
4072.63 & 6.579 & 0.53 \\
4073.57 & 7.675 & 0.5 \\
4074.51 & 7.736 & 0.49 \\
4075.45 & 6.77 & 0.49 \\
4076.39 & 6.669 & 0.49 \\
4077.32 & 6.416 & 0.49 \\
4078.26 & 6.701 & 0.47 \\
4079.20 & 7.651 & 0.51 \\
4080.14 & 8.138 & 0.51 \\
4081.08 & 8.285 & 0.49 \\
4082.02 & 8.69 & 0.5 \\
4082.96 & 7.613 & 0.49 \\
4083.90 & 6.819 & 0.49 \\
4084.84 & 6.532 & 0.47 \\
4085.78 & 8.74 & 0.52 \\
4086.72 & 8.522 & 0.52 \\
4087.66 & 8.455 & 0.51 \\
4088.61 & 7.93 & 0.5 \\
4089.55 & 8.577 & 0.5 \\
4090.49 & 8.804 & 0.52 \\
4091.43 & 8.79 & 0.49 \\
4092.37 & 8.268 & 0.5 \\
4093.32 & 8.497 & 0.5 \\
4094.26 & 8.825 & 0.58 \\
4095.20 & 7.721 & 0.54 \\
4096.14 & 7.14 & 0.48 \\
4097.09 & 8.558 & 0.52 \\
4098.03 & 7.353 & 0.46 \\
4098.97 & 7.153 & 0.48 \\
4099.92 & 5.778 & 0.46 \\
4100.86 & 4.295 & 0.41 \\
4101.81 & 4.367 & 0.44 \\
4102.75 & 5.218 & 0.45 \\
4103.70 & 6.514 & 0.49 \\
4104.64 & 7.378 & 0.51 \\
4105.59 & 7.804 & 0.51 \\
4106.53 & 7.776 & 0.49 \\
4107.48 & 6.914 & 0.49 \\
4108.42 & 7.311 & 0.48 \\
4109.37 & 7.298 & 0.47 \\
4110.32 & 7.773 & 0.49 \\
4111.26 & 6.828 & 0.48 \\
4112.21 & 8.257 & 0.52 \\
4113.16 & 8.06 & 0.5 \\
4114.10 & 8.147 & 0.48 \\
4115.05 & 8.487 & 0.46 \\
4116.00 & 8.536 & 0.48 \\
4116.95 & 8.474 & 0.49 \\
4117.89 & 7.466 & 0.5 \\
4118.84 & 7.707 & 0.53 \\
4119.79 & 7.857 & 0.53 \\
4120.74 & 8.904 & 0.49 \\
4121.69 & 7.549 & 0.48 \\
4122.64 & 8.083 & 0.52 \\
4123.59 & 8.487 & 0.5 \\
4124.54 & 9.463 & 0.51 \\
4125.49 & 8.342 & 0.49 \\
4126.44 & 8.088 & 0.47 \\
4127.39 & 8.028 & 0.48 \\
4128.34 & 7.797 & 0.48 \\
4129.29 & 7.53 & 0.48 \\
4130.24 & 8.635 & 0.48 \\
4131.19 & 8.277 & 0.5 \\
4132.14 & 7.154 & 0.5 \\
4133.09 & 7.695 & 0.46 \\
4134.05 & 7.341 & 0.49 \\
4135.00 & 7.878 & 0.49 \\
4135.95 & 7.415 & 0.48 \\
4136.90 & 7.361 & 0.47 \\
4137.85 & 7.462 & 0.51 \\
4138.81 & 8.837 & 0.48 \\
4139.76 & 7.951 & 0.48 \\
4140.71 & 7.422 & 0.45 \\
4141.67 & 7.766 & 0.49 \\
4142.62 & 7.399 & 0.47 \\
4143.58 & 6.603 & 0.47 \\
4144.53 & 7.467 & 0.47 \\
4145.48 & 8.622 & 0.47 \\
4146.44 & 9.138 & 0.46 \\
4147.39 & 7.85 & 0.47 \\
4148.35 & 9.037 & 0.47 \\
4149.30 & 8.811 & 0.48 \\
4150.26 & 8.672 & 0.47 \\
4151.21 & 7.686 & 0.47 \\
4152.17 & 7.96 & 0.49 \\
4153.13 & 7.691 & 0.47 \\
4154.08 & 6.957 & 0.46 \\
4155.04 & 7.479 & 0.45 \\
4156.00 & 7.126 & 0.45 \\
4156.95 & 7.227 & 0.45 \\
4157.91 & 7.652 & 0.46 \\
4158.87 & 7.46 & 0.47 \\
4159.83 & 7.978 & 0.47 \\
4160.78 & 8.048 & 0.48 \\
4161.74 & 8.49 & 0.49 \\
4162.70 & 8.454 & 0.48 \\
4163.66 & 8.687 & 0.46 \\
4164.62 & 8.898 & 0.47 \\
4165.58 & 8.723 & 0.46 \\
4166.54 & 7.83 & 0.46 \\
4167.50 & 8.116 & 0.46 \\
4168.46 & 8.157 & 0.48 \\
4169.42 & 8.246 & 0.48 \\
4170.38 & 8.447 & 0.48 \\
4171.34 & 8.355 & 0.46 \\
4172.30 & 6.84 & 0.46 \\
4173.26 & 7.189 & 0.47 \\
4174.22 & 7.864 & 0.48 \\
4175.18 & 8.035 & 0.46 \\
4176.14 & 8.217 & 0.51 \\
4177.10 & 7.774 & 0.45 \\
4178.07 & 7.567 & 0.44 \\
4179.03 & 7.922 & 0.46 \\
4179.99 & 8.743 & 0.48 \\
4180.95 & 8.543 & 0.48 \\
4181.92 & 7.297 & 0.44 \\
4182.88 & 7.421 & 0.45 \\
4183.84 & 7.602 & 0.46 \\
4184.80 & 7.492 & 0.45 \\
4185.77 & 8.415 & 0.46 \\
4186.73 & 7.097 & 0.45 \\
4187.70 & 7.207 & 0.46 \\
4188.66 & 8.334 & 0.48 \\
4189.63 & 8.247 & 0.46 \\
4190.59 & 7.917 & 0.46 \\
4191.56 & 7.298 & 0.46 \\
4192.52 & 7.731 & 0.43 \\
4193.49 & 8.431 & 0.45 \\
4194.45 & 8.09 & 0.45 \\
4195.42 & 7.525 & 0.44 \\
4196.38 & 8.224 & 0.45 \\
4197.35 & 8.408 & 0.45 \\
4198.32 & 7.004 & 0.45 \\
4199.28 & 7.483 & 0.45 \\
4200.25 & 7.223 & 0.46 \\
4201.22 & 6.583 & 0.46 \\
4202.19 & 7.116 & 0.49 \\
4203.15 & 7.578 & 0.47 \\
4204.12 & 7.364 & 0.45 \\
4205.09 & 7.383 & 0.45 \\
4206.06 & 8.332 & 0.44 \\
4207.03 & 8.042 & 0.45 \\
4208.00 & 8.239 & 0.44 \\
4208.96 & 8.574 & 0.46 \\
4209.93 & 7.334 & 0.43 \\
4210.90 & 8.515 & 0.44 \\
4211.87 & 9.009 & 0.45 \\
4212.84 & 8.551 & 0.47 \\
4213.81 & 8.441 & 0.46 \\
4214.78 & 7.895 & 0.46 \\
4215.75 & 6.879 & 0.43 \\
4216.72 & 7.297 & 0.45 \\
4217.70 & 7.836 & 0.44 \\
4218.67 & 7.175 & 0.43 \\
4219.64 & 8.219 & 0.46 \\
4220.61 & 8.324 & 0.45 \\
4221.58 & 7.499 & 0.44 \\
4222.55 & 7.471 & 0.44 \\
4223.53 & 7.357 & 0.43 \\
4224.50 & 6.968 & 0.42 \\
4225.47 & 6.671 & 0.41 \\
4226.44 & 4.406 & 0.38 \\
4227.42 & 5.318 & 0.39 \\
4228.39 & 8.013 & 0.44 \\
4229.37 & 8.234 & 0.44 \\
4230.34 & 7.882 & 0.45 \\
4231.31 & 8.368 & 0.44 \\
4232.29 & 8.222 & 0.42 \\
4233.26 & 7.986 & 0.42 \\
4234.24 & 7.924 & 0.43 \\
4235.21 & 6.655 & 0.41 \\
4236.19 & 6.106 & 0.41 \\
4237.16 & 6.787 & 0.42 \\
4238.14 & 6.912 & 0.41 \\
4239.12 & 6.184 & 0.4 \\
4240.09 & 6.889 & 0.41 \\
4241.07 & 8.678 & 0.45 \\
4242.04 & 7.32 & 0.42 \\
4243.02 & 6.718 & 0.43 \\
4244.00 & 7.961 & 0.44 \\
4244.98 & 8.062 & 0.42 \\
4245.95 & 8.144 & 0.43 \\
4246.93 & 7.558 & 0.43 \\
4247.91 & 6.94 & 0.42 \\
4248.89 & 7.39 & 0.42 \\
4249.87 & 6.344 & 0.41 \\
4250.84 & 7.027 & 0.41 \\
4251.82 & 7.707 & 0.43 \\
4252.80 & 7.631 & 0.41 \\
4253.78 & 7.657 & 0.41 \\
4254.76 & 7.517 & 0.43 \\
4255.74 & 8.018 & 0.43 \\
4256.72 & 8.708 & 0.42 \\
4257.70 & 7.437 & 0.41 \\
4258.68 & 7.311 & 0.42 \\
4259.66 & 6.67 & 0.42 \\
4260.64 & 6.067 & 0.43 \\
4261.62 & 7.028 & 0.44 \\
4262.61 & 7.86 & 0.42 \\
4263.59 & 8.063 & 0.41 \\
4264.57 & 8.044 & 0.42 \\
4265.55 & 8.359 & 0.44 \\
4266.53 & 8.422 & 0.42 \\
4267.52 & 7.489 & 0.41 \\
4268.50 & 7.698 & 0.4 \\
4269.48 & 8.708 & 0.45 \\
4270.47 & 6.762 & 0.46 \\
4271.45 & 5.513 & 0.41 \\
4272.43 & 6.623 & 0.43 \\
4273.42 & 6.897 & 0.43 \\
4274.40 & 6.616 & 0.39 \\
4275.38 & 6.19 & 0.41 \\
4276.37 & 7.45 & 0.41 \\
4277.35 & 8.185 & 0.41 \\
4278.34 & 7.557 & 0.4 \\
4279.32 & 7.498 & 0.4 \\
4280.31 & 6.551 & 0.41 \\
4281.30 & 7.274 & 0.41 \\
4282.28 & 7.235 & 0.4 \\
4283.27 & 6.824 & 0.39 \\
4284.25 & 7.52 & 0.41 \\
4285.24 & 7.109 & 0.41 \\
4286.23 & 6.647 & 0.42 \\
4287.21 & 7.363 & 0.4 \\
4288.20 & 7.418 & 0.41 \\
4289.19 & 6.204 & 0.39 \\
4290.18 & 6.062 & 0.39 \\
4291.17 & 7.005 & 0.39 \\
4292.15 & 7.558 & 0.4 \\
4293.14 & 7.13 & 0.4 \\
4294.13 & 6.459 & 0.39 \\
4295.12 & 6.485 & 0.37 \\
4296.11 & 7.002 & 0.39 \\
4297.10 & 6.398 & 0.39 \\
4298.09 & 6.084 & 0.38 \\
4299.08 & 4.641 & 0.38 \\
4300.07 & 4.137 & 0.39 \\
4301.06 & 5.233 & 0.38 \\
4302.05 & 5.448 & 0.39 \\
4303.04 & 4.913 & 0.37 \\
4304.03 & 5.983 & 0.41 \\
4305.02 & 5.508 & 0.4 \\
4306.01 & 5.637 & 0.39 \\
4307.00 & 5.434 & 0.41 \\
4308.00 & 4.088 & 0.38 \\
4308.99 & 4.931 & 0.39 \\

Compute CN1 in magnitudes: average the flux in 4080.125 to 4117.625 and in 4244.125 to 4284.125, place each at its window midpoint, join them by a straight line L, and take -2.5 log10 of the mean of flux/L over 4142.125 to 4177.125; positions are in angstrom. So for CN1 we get -0.06 mag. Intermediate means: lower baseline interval 7.61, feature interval 7.98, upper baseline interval 7.38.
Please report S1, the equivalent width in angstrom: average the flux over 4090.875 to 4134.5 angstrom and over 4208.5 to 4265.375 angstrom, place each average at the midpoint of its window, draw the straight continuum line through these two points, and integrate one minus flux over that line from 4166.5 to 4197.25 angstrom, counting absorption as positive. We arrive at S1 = -1.3 angstrom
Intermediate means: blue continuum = 7.65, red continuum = 7.48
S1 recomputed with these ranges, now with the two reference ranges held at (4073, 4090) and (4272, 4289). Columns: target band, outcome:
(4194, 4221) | -1.9 angstrom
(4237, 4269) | -1.4 angstrom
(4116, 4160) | -2.5 angstrom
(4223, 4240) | 0.4 angstrom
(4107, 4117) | -0.3 angstrom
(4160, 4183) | -2.1 angstrom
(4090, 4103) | 0.7 angstrom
